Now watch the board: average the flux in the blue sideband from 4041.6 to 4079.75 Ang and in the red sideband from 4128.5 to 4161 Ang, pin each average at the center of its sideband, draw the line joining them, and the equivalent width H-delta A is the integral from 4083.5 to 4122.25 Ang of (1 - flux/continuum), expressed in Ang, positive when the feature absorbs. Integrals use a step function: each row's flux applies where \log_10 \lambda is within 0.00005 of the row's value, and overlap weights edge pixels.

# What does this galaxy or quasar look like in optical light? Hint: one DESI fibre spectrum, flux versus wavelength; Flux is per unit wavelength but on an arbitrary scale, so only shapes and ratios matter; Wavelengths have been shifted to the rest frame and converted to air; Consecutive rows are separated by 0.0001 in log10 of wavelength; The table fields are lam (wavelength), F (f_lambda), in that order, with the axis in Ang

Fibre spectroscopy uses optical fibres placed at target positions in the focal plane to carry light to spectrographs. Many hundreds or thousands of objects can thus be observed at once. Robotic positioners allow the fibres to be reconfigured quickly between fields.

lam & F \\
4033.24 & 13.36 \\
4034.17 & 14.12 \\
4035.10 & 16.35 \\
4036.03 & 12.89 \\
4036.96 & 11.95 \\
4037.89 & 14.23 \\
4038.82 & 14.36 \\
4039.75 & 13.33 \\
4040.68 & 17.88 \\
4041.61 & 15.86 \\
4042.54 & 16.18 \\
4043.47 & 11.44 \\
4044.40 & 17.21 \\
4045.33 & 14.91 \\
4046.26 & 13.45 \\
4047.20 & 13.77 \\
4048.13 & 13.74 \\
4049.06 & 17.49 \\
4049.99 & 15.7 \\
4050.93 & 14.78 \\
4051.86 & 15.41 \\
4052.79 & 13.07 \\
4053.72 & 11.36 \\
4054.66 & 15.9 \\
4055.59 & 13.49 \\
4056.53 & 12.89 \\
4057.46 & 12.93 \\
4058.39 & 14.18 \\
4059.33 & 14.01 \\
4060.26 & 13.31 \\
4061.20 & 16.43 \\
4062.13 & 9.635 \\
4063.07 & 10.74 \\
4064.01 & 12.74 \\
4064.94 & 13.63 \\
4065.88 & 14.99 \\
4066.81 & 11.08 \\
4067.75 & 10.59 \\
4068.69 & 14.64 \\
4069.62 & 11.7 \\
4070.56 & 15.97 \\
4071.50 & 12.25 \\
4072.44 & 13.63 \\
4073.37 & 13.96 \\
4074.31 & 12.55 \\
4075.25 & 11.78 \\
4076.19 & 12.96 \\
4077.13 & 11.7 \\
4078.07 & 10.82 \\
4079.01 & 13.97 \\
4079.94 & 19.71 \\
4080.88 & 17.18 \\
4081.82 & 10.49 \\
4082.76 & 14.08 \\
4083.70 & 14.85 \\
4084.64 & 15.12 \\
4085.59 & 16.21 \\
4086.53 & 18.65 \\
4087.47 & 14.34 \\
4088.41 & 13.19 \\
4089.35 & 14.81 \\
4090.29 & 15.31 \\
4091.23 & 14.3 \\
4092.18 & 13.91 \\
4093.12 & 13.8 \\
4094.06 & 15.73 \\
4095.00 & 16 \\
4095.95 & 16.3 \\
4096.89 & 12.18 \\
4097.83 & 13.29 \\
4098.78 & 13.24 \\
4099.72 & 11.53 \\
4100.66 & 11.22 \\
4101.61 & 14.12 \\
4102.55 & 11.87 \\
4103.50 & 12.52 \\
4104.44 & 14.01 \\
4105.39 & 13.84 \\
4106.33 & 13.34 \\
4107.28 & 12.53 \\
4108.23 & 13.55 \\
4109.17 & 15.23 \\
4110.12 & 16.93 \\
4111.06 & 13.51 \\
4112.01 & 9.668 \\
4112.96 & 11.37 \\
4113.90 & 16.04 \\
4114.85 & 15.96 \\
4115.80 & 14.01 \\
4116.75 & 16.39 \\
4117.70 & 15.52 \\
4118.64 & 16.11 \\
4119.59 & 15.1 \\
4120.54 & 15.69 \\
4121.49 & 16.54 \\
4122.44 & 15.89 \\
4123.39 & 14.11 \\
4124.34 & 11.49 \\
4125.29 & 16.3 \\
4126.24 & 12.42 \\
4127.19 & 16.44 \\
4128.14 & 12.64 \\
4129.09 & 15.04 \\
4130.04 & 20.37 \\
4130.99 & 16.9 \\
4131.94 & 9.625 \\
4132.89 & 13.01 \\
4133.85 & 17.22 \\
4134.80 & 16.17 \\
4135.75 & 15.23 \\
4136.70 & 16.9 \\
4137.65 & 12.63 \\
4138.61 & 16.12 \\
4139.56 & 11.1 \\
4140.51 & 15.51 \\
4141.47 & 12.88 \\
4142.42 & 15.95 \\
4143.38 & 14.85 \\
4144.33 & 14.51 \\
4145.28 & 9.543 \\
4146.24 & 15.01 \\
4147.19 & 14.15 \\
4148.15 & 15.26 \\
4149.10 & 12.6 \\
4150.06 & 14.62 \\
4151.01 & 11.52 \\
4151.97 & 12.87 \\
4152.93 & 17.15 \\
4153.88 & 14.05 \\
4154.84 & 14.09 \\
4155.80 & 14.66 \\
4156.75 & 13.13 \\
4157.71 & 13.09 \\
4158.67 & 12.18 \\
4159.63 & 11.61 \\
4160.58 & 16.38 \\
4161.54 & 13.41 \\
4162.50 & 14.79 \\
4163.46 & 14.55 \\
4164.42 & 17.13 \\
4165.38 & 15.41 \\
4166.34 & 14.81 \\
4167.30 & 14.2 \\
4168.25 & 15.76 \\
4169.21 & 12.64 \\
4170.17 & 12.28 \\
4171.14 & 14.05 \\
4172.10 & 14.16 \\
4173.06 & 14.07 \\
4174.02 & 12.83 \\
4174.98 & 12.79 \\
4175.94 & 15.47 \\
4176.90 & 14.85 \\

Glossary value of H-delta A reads -1.1 Ang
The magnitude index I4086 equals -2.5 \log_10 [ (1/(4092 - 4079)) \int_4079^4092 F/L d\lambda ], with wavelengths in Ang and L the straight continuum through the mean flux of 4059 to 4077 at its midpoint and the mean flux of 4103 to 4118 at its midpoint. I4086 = -0.14 mag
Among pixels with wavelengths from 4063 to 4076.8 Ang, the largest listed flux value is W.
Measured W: 15.97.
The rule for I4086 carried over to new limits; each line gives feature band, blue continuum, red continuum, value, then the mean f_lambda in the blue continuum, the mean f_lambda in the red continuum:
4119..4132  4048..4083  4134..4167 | -0.08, 13.6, 14.3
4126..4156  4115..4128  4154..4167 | 0.02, 15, 14.2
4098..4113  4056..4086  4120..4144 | 0.09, 13.5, 14.8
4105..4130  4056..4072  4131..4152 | -0.06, 13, 14.1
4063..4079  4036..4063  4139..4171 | 0.11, 14.2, 14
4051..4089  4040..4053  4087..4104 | 0.06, 15.1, 13.8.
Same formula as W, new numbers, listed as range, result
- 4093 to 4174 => 20.37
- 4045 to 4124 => 19.71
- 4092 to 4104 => 16.3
